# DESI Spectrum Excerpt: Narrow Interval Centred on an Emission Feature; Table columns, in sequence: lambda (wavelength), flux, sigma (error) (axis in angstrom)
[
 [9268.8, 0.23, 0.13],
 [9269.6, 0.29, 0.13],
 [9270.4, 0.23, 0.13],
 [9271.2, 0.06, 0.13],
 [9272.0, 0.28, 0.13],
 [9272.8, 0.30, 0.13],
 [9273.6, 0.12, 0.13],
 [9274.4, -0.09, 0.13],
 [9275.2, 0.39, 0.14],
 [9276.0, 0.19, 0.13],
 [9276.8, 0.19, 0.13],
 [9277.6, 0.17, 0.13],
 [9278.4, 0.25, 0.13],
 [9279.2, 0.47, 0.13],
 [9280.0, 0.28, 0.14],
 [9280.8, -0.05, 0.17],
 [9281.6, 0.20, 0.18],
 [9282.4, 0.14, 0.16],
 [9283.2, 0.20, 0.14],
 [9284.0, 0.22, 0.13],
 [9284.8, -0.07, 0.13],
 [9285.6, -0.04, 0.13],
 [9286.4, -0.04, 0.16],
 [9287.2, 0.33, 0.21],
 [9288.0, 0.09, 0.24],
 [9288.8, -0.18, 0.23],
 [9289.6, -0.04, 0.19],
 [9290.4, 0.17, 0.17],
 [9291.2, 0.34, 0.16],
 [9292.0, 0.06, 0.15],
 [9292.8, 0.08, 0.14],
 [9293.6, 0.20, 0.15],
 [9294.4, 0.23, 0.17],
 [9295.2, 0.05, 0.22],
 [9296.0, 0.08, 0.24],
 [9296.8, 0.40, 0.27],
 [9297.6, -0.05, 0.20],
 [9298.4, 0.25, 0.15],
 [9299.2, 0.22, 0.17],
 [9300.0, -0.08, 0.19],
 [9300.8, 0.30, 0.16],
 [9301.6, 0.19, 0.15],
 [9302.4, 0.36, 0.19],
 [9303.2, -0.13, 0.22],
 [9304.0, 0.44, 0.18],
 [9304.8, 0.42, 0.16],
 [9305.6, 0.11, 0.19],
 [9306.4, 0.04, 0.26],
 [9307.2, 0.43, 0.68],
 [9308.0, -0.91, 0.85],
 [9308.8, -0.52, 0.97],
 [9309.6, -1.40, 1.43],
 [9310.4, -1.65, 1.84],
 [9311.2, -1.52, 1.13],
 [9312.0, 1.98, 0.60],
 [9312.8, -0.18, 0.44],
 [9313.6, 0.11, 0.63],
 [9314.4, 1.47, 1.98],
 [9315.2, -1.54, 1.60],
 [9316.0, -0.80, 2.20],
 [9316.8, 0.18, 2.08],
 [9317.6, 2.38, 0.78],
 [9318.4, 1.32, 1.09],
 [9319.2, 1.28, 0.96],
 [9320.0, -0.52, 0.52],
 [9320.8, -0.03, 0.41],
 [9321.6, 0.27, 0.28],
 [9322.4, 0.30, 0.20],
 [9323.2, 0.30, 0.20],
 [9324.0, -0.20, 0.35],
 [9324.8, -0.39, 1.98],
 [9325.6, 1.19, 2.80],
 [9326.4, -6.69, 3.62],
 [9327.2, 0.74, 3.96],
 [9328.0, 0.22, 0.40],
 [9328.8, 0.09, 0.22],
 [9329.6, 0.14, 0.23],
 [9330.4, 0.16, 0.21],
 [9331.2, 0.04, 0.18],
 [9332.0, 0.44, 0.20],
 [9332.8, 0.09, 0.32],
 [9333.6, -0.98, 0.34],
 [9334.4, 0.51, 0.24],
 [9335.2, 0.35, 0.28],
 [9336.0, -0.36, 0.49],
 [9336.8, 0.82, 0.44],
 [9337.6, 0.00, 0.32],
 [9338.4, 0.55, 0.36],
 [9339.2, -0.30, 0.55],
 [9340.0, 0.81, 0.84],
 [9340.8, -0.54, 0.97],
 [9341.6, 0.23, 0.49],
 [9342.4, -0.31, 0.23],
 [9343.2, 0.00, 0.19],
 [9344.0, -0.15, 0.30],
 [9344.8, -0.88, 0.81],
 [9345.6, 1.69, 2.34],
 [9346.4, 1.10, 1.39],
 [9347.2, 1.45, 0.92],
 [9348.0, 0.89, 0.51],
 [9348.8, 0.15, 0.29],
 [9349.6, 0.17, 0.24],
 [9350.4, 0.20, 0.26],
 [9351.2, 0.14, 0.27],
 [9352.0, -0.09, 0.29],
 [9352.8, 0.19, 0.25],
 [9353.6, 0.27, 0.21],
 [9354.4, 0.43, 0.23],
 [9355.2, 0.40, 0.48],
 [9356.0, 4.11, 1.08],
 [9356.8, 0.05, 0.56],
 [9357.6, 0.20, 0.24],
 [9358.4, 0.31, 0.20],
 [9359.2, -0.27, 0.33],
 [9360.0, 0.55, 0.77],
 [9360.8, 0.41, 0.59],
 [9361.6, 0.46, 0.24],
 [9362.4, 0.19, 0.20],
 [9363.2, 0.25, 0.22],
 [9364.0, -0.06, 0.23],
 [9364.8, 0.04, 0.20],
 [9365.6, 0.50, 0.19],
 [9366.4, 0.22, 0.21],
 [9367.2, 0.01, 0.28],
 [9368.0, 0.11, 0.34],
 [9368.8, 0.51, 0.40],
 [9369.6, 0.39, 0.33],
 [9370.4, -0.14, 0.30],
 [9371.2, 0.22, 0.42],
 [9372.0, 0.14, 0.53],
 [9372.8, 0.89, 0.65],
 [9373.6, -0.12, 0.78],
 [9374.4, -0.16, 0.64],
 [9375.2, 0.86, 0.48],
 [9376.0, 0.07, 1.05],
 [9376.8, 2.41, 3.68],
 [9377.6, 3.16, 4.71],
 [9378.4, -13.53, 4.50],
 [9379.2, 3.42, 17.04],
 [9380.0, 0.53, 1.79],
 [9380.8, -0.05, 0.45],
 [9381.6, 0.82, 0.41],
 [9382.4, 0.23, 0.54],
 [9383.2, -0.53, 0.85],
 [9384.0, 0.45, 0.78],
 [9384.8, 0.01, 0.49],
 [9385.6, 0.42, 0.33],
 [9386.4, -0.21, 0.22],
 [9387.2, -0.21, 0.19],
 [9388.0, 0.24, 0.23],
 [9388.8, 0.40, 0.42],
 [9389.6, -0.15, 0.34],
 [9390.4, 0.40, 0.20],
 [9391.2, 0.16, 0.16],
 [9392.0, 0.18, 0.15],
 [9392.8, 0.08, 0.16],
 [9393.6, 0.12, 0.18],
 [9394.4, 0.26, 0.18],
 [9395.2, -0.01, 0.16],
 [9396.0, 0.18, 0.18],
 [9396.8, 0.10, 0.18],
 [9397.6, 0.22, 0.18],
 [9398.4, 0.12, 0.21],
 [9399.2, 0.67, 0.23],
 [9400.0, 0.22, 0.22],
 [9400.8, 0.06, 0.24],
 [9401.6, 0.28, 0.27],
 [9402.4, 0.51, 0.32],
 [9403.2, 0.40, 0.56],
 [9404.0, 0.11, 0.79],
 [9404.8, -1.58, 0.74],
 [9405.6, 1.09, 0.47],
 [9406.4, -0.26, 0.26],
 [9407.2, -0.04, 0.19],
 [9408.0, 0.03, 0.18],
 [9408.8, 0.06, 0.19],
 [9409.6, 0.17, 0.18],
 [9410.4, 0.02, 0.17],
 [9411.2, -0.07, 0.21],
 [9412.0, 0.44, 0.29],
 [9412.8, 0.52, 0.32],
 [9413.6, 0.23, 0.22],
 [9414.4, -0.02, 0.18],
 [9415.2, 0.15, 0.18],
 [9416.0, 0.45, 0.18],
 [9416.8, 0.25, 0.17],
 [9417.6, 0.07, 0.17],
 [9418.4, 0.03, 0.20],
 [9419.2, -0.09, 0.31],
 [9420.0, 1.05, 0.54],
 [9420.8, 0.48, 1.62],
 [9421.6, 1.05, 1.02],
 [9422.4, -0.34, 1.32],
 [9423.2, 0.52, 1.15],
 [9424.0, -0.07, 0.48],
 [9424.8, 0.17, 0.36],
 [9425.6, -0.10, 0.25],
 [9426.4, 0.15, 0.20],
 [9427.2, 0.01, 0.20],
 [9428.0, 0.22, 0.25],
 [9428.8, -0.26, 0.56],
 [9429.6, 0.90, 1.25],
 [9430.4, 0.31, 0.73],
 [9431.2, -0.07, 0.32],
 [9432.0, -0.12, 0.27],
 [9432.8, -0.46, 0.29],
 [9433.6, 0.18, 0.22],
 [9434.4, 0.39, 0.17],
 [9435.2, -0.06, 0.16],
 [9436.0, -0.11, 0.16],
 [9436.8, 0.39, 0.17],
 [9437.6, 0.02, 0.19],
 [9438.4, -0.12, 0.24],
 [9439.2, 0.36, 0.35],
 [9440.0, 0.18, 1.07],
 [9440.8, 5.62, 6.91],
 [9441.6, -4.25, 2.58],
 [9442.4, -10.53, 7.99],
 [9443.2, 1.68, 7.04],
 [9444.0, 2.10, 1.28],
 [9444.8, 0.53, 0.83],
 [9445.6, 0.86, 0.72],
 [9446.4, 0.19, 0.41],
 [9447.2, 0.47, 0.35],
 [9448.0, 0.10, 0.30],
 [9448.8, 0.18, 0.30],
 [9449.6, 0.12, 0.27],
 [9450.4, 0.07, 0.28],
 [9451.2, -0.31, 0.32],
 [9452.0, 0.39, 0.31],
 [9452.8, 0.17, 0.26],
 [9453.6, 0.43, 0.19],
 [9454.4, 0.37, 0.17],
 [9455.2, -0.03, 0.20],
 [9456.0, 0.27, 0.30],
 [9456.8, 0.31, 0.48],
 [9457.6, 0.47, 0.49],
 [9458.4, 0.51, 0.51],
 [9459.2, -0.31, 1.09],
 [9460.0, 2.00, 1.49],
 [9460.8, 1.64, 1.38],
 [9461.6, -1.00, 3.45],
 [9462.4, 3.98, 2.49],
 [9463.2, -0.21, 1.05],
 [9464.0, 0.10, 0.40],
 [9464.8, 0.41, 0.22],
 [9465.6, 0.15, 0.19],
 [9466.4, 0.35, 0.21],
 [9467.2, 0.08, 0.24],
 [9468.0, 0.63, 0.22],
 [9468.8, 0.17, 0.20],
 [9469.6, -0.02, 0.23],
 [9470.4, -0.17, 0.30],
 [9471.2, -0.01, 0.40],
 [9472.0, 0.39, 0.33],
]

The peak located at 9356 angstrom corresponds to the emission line H-gamma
